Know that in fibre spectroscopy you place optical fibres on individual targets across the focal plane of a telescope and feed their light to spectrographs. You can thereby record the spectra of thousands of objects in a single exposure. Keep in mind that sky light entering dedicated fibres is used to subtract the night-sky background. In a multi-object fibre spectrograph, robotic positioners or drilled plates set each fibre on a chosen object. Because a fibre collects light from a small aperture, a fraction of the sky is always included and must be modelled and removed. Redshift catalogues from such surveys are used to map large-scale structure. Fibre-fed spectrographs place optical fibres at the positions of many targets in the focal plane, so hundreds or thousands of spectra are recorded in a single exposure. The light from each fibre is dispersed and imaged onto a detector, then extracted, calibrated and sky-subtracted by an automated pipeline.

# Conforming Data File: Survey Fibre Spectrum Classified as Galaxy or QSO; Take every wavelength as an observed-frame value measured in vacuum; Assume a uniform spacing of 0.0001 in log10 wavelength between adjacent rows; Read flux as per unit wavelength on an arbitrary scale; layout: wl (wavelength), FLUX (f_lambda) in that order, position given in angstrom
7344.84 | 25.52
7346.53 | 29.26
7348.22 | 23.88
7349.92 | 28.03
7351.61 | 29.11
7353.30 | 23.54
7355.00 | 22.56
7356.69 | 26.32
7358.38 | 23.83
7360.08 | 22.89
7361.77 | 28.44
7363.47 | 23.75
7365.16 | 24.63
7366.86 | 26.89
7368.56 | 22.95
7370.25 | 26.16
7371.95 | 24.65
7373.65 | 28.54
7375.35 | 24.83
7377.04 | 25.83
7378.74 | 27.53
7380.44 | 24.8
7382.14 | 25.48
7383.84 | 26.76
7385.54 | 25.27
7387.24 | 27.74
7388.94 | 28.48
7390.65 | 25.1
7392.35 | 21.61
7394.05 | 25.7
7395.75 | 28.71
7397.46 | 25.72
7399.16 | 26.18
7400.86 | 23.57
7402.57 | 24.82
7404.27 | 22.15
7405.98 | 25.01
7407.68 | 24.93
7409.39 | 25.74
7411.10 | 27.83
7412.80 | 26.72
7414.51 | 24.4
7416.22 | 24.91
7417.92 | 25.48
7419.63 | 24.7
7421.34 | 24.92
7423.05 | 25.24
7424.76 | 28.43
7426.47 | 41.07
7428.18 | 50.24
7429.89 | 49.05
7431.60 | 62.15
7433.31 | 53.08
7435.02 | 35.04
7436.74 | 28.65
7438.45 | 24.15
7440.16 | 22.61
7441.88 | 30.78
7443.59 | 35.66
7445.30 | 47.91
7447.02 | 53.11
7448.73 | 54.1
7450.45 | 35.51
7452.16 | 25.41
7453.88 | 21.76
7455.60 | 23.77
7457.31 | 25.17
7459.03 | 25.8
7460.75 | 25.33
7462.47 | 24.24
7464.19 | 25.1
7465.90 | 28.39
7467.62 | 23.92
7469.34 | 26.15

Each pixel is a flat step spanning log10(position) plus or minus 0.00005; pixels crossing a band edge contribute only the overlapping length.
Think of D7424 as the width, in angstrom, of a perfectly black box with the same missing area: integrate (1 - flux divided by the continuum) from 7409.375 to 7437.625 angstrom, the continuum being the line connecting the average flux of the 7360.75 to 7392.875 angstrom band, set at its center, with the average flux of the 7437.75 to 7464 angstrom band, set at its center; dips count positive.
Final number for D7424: -4.5 angstrom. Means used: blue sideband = 25.8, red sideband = 31.6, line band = 34.2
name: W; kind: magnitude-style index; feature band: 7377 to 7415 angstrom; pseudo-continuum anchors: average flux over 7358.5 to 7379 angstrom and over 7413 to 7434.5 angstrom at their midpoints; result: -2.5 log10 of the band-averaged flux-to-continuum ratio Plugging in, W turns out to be 0.19 mag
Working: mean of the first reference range 25.5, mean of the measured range 25.7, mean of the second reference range 35.8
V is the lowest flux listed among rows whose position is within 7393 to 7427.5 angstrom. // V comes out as 22.15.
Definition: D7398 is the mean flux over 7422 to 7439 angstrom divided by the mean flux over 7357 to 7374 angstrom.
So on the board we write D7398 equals 1.6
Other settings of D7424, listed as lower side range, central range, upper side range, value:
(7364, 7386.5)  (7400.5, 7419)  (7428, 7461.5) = 3.5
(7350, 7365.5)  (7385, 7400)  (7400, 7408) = -1.1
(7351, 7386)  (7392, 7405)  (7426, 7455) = 2.6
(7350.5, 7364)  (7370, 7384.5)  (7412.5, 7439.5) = 0.9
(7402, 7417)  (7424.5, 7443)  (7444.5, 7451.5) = -0.4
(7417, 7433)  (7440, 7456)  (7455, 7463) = -3.8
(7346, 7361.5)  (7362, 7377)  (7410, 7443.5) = 0.9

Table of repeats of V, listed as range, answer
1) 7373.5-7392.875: 21.61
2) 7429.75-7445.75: 22.61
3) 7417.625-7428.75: 24.7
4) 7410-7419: 24.4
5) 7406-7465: 21.76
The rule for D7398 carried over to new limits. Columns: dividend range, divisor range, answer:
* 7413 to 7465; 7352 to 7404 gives 1.30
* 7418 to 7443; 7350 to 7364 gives 1.40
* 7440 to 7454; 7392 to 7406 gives 1.51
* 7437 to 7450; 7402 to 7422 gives 1.50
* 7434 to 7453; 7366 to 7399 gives 1.38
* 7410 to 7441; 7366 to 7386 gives 1.29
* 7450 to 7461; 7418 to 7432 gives 0.70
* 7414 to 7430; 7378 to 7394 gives 1.21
